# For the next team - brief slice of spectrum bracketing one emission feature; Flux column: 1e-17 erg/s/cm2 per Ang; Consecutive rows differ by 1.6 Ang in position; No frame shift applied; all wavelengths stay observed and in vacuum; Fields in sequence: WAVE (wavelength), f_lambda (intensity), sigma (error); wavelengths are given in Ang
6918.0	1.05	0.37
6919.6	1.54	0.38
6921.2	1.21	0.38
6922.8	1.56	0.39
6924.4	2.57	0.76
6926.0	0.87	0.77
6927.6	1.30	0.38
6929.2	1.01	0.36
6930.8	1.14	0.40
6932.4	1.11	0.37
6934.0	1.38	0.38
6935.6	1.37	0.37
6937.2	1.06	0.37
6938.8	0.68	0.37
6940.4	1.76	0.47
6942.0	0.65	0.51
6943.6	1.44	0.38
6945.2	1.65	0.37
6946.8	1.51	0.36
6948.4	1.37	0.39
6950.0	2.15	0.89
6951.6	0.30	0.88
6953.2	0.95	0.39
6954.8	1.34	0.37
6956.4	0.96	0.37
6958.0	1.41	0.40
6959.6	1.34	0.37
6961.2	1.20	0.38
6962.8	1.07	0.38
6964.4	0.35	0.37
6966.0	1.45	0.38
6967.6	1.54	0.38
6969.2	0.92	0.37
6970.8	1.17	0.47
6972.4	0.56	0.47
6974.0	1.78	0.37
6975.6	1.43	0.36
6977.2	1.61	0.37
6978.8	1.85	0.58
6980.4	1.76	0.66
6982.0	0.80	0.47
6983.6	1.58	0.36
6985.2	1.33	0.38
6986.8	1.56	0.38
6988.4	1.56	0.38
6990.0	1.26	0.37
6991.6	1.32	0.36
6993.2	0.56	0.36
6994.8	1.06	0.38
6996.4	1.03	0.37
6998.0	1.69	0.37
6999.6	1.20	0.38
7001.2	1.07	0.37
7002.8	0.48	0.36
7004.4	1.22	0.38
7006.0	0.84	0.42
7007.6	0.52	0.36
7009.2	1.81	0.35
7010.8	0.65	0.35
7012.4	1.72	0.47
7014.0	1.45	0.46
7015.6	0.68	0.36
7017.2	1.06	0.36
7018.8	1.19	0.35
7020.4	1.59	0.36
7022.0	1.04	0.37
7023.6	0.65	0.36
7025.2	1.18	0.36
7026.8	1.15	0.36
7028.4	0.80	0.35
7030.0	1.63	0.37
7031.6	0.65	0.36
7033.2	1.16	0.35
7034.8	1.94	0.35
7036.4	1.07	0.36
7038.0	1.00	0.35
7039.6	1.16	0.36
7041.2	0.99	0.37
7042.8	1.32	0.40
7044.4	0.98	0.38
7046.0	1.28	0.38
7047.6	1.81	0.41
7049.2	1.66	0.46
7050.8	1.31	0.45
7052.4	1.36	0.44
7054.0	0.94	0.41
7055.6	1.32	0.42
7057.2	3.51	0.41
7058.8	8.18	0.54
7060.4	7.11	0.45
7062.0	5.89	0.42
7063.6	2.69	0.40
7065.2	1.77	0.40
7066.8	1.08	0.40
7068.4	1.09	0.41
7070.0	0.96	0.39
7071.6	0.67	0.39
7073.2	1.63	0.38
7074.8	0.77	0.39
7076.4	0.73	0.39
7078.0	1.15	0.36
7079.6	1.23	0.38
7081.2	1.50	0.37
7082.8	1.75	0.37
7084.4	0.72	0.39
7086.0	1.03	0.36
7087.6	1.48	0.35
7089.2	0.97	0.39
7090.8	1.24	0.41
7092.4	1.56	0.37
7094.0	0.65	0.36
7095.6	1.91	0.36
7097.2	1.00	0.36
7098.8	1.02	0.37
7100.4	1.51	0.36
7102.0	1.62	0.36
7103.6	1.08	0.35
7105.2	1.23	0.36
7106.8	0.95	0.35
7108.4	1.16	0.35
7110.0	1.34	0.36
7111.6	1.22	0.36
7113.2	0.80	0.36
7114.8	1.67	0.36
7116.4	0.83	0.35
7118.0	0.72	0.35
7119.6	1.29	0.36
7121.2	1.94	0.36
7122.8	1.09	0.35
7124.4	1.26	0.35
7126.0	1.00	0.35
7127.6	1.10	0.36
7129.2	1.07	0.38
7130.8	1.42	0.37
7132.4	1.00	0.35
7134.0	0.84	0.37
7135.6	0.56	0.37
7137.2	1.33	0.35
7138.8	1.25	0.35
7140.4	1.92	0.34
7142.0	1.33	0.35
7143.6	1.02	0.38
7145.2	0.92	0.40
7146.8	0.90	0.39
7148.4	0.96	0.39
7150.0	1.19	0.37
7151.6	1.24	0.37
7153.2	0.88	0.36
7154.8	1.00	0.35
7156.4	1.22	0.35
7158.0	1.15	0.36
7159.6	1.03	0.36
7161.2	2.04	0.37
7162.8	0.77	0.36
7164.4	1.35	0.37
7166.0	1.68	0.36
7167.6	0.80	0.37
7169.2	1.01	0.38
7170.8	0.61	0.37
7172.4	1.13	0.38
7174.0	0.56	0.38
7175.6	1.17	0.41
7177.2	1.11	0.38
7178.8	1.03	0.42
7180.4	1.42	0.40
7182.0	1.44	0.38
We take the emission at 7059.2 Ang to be H-beta 4861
